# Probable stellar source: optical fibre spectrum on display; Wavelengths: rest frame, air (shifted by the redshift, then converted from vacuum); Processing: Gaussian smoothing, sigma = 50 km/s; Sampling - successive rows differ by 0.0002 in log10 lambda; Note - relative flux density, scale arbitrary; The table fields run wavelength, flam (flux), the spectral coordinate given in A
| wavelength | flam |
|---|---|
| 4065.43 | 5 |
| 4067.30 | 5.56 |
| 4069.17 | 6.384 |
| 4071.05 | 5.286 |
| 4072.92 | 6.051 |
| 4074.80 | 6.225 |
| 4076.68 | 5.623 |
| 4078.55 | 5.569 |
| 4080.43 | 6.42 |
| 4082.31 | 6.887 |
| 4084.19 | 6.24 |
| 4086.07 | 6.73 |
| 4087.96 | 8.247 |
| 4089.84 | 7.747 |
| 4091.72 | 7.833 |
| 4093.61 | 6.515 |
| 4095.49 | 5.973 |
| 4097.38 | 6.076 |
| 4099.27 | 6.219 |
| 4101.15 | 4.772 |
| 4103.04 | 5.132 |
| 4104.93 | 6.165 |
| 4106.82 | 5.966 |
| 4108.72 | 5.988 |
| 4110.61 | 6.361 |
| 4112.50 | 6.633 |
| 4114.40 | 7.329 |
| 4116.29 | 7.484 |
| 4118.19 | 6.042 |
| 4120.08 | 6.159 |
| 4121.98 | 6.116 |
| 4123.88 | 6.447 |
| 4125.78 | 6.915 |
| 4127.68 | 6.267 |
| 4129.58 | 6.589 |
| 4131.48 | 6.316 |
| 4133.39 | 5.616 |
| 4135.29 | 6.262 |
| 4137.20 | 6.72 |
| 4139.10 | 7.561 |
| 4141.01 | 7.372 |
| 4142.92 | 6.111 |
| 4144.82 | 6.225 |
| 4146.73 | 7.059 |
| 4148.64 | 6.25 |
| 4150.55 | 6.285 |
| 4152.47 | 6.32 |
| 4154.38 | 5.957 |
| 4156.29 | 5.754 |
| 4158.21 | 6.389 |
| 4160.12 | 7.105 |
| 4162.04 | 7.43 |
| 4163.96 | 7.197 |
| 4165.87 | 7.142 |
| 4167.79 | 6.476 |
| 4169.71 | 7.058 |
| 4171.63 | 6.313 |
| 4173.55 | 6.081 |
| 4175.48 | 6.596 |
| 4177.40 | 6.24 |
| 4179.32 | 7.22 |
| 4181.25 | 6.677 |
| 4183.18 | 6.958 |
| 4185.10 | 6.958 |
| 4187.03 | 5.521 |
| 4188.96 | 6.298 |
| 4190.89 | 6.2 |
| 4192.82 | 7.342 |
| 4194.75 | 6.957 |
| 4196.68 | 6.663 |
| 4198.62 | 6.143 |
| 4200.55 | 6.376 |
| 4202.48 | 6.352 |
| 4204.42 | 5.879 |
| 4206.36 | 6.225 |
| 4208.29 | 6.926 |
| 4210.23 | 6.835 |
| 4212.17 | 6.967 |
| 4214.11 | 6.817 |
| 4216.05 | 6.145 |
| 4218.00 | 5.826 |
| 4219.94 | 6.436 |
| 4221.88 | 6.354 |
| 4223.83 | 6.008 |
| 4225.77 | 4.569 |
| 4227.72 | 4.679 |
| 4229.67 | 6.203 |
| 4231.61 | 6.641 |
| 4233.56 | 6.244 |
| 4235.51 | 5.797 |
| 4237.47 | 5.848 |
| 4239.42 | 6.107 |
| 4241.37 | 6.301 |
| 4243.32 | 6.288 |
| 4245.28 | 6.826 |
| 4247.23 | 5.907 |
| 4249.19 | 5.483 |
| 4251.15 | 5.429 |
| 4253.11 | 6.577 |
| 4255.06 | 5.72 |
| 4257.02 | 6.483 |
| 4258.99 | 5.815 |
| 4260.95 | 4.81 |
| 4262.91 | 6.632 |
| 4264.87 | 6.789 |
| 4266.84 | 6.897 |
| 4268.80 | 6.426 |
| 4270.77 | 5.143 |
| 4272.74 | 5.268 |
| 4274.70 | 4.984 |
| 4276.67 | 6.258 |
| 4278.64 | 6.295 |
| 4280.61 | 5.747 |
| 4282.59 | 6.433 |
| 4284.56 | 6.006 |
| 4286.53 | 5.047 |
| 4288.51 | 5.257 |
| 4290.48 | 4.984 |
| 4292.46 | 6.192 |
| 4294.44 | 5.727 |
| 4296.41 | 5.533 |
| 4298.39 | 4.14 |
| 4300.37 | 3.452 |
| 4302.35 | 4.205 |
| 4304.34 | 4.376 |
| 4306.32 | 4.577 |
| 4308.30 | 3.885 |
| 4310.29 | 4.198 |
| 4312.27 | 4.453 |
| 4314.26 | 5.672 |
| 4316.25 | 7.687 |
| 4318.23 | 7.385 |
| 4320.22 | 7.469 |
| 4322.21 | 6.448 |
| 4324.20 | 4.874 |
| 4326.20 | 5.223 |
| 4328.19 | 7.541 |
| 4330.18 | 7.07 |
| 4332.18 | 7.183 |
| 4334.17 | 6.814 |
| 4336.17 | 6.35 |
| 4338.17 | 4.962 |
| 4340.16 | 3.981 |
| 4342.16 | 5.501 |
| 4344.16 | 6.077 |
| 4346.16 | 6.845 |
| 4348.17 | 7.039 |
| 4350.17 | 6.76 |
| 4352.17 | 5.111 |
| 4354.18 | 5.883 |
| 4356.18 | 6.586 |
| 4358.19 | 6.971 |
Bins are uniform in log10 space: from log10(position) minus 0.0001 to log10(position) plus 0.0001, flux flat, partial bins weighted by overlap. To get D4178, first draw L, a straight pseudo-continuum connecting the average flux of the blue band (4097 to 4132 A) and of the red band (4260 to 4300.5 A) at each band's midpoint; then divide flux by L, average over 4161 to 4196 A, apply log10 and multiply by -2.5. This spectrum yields -0.11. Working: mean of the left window 6.27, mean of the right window 5.67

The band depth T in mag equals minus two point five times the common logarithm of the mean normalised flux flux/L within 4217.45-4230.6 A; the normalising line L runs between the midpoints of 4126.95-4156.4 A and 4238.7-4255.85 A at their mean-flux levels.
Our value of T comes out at 0.08 mag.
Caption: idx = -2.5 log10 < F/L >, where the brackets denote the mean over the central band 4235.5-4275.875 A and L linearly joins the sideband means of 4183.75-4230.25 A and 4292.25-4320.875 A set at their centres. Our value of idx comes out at -0.04 mag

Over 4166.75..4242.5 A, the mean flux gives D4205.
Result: 6.34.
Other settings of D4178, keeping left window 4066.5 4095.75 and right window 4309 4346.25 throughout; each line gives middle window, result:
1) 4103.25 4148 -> -0.01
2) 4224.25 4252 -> 0.06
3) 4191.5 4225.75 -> -0.03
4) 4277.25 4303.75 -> 0.15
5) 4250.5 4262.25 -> 0.06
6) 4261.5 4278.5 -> 0.02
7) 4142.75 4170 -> -0.04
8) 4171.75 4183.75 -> -0.05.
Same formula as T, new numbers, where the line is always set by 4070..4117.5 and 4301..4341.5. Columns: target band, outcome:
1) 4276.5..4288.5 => -0.01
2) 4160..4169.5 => -0.15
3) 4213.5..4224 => -0.05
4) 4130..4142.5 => -0.06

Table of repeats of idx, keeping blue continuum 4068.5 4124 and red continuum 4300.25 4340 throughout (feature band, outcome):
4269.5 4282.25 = 0.03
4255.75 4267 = -0.05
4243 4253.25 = -0.02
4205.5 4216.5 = -0.11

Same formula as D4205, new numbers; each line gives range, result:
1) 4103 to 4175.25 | 6.51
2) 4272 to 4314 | 5.1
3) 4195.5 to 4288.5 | 6.07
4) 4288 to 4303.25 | 4.93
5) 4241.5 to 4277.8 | 5.99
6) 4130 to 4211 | 6.56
